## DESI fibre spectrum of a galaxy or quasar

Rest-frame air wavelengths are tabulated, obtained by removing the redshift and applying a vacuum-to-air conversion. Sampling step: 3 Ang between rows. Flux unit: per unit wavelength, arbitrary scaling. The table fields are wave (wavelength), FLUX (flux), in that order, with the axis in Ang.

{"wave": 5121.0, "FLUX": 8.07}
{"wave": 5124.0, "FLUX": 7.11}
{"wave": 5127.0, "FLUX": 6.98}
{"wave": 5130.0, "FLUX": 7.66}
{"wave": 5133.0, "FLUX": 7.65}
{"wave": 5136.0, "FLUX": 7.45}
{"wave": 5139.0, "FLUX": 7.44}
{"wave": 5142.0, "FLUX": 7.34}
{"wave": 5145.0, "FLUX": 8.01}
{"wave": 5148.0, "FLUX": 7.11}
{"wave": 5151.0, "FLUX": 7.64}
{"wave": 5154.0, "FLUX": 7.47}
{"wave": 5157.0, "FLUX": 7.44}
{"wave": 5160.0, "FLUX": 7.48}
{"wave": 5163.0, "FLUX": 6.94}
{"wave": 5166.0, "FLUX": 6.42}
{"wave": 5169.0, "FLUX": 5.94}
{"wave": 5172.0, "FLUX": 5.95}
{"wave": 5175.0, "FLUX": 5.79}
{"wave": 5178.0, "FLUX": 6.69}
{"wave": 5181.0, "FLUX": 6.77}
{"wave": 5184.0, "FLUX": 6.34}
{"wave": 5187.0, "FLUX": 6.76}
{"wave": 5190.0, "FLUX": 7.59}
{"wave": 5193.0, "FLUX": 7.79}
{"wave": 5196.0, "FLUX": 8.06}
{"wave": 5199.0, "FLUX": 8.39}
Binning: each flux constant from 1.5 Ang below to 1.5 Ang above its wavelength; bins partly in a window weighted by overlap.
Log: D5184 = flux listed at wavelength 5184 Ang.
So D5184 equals 6.34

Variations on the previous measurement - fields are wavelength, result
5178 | 6.69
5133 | 7.65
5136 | 7.45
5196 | 8.06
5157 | 7.44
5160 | 7.48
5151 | 7.64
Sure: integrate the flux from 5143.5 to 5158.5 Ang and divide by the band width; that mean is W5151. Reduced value 7.53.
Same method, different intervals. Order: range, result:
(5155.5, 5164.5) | 7.29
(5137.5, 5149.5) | 7.48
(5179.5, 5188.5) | 6.62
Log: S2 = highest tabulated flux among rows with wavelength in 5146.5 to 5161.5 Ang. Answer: 7.64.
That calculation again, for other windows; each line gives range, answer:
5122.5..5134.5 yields 7.66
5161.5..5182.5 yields 6.94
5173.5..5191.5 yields 7.59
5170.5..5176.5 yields 5.95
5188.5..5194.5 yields 7.79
